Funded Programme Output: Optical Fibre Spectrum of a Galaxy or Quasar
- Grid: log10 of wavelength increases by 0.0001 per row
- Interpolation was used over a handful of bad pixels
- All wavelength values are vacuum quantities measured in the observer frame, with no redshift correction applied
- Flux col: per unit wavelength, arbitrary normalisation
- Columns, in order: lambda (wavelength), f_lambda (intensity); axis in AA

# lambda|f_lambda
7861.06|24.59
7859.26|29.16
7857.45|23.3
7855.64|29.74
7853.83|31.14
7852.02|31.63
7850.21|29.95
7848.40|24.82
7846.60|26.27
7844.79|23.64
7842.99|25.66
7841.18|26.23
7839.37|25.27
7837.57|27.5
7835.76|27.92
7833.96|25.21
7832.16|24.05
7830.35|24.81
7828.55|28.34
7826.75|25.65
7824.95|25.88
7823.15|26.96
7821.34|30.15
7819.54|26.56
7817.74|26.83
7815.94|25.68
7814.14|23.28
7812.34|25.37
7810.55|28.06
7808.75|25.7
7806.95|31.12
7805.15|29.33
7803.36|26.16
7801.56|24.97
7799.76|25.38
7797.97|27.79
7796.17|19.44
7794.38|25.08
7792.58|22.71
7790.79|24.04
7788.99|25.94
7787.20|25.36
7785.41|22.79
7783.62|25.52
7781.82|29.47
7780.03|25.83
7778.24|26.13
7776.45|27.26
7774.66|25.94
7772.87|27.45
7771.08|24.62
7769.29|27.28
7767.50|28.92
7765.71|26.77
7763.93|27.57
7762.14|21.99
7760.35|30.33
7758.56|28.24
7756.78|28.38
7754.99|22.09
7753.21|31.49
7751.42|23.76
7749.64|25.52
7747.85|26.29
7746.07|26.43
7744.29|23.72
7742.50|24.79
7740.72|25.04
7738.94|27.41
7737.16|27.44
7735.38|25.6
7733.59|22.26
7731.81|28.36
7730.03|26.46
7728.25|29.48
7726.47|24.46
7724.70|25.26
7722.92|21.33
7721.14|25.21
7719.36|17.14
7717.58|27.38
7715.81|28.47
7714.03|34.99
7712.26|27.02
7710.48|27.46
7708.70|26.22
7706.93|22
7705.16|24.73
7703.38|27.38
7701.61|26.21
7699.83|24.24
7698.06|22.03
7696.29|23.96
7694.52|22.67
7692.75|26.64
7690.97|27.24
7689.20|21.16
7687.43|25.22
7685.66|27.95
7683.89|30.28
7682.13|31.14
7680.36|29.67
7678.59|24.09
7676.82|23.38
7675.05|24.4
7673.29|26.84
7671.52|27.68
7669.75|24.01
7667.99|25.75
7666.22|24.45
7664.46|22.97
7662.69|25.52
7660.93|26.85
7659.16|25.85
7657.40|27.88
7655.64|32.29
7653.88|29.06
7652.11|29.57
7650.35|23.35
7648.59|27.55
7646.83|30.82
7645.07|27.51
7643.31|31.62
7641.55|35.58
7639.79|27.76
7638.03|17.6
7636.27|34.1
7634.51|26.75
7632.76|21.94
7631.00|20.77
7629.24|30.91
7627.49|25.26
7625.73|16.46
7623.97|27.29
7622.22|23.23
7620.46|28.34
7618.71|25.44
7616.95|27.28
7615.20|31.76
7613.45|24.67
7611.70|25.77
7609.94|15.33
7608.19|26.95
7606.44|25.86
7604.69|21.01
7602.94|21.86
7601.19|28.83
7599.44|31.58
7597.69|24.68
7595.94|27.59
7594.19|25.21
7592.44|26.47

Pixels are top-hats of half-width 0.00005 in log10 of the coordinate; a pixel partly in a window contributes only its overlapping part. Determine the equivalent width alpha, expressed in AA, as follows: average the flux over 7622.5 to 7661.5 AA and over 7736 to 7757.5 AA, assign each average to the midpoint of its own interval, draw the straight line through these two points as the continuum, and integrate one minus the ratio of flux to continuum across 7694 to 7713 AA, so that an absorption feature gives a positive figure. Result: 1.09 AA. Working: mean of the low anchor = 27.1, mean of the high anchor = 26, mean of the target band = 24.9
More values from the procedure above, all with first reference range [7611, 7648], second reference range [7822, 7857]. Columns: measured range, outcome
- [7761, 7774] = 0.2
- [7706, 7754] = 1.5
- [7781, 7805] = 1.5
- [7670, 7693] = 0.2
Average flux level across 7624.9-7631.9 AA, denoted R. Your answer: 23.4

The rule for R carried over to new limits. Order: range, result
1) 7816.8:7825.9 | 27.2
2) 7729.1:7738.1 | 26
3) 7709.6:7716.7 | 29.5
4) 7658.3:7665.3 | 25.3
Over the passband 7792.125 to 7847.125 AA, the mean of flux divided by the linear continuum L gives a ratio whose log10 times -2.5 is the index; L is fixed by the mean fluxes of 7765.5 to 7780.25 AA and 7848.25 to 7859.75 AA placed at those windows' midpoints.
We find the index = 0.07 mag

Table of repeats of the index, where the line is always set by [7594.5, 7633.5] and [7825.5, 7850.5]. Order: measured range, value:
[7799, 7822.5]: -0.04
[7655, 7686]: -0.05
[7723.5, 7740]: -0.03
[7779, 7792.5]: 0.02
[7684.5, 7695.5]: 0.01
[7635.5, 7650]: -0.14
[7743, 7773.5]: -0.03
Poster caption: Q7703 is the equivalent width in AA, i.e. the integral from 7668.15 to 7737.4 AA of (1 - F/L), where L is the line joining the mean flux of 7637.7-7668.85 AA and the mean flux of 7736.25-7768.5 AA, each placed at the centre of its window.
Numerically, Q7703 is 3.0 AA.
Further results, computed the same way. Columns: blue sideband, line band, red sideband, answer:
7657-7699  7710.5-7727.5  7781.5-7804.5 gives -0.3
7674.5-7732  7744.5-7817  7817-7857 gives 1.0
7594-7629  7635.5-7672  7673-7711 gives -2.9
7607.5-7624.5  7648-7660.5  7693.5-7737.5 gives -1.2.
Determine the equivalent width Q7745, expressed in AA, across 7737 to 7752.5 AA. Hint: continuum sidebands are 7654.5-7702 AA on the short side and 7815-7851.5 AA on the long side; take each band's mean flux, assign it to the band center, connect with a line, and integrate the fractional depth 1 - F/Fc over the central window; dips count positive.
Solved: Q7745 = 0.3 AA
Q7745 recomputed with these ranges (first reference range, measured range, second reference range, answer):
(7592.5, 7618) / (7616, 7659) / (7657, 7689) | -1.8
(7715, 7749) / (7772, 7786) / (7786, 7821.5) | -0.4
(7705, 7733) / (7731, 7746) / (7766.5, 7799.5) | 0.2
